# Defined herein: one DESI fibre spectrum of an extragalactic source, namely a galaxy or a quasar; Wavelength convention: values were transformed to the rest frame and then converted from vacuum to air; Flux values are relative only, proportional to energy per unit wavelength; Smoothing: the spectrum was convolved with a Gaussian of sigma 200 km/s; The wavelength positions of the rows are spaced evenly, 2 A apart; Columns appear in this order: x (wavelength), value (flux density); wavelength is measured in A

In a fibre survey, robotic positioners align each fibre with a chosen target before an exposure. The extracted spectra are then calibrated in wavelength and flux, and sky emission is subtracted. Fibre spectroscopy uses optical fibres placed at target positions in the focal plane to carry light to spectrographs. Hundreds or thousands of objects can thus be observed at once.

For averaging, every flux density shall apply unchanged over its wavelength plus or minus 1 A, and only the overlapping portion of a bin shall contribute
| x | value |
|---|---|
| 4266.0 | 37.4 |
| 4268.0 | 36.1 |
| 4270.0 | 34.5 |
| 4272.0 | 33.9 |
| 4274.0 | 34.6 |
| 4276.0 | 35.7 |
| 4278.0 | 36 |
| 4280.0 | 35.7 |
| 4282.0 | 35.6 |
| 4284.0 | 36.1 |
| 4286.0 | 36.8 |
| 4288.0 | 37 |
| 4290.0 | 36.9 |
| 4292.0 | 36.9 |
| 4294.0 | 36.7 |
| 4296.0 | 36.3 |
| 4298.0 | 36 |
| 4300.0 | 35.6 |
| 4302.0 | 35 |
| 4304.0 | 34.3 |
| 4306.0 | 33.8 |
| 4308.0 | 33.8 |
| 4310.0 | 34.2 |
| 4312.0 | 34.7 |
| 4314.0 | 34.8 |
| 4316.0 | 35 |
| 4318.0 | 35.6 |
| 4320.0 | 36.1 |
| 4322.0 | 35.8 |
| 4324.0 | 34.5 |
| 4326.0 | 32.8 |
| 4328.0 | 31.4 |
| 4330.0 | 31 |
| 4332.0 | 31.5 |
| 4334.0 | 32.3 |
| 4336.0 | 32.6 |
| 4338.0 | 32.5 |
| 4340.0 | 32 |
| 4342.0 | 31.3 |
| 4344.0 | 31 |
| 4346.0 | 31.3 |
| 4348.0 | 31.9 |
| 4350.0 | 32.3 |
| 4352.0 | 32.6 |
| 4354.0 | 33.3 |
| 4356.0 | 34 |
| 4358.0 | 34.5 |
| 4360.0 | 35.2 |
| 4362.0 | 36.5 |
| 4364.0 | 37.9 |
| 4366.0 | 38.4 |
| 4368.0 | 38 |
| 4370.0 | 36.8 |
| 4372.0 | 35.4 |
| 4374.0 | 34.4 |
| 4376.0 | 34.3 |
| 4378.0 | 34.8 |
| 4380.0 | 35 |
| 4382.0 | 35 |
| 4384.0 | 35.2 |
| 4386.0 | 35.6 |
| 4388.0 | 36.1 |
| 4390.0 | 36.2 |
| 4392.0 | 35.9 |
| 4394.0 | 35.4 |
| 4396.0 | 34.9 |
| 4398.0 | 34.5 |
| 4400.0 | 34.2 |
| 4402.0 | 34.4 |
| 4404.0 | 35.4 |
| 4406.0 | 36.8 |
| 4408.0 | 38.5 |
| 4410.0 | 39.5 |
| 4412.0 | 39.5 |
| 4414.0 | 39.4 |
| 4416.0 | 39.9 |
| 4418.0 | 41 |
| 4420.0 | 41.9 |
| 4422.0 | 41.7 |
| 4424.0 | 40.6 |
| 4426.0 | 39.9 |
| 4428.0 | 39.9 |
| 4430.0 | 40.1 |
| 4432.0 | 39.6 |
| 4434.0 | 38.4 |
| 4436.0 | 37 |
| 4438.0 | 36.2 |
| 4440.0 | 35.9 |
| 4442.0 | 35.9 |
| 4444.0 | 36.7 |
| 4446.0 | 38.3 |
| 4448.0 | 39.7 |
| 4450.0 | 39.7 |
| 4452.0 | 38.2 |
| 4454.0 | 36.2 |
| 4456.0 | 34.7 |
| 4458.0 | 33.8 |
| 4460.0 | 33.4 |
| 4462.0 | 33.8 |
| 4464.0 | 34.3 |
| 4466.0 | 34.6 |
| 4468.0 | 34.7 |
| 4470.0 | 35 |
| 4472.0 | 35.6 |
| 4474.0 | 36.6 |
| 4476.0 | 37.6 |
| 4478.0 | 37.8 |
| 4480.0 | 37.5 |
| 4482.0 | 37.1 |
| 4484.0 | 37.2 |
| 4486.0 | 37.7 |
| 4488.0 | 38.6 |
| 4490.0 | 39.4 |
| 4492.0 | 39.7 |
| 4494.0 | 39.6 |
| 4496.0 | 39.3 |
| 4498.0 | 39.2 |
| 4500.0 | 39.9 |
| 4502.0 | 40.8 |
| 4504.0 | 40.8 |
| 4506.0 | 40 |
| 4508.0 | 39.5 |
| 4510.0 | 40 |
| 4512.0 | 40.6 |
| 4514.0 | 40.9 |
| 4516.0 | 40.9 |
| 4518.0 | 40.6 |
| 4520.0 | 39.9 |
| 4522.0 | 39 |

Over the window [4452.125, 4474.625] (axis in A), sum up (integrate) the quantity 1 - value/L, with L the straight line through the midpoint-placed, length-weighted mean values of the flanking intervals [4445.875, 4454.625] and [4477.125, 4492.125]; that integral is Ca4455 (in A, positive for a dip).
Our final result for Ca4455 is 2.02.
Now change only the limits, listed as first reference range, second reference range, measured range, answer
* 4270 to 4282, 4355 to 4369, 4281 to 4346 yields 2.45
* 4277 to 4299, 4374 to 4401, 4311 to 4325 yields 0.30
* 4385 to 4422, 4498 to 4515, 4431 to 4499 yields 3.53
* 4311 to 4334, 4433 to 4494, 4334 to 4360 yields 1.38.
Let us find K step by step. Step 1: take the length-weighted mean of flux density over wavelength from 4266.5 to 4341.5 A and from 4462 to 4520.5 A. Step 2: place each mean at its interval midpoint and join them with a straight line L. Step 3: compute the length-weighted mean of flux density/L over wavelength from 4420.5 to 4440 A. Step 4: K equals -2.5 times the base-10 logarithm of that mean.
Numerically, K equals -0.06 mag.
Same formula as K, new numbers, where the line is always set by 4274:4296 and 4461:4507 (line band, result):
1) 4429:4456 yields -0.01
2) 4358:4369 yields 0.00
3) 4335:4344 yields 0.15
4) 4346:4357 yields 0.13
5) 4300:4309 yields 0.06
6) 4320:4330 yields 0.09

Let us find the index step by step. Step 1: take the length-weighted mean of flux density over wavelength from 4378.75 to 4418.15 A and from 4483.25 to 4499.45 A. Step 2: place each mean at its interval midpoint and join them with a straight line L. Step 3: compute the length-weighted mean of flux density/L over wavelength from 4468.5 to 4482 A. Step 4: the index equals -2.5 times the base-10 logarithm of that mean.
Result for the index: 0.05 mag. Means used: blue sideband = 36.5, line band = 36.6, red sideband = 38.9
